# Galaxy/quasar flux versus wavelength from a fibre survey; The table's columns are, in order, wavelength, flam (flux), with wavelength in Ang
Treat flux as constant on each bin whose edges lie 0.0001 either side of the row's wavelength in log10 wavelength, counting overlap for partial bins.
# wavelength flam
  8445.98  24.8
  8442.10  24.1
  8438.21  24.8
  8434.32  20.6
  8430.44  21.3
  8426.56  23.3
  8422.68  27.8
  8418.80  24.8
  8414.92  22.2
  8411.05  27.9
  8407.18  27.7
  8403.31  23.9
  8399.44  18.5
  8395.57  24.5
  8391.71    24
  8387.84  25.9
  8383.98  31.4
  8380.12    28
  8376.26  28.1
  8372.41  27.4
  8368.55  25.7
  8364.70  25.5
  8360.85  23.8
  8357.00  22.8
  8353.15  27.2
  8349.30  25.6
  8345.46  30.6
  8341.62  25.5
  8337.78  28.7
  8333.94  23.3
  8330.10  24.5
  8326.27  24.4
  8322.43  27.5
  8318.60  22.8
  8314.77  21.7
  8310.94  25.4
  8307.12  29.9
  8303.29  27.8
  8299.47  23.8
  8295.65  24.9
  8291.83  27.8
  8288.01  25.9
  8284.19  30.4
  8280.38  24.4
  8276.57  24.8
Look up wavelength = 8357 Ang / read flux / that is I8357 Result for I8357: 22.8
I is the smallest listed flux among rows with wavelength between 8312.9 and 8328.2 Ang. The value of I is 21.7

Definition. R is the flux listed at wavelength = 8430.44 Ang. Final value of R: 21.3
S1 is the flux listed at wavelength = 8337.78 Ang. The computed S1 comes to 28.7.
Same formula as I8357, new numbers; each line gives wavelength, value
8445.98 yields 24.8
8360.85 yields 23.8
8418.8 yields 24.8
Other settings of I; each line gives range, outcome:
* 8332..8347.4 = 23.3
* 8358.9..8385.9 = 23.8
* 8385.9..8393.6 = 24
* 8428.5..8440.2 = 20.6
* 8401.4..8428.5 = 22.2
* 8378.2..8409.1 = 18.5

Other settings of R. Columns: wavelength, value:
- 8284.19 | 30.4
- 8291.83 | 27.8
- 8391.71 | 24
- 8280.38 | 24.4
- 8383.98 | 31.4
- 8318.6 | 22.8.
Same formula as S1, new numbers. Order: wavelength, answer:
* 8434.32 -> 20.6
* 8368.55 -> 25.7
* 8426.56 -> 23.3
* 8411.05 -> 27.9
